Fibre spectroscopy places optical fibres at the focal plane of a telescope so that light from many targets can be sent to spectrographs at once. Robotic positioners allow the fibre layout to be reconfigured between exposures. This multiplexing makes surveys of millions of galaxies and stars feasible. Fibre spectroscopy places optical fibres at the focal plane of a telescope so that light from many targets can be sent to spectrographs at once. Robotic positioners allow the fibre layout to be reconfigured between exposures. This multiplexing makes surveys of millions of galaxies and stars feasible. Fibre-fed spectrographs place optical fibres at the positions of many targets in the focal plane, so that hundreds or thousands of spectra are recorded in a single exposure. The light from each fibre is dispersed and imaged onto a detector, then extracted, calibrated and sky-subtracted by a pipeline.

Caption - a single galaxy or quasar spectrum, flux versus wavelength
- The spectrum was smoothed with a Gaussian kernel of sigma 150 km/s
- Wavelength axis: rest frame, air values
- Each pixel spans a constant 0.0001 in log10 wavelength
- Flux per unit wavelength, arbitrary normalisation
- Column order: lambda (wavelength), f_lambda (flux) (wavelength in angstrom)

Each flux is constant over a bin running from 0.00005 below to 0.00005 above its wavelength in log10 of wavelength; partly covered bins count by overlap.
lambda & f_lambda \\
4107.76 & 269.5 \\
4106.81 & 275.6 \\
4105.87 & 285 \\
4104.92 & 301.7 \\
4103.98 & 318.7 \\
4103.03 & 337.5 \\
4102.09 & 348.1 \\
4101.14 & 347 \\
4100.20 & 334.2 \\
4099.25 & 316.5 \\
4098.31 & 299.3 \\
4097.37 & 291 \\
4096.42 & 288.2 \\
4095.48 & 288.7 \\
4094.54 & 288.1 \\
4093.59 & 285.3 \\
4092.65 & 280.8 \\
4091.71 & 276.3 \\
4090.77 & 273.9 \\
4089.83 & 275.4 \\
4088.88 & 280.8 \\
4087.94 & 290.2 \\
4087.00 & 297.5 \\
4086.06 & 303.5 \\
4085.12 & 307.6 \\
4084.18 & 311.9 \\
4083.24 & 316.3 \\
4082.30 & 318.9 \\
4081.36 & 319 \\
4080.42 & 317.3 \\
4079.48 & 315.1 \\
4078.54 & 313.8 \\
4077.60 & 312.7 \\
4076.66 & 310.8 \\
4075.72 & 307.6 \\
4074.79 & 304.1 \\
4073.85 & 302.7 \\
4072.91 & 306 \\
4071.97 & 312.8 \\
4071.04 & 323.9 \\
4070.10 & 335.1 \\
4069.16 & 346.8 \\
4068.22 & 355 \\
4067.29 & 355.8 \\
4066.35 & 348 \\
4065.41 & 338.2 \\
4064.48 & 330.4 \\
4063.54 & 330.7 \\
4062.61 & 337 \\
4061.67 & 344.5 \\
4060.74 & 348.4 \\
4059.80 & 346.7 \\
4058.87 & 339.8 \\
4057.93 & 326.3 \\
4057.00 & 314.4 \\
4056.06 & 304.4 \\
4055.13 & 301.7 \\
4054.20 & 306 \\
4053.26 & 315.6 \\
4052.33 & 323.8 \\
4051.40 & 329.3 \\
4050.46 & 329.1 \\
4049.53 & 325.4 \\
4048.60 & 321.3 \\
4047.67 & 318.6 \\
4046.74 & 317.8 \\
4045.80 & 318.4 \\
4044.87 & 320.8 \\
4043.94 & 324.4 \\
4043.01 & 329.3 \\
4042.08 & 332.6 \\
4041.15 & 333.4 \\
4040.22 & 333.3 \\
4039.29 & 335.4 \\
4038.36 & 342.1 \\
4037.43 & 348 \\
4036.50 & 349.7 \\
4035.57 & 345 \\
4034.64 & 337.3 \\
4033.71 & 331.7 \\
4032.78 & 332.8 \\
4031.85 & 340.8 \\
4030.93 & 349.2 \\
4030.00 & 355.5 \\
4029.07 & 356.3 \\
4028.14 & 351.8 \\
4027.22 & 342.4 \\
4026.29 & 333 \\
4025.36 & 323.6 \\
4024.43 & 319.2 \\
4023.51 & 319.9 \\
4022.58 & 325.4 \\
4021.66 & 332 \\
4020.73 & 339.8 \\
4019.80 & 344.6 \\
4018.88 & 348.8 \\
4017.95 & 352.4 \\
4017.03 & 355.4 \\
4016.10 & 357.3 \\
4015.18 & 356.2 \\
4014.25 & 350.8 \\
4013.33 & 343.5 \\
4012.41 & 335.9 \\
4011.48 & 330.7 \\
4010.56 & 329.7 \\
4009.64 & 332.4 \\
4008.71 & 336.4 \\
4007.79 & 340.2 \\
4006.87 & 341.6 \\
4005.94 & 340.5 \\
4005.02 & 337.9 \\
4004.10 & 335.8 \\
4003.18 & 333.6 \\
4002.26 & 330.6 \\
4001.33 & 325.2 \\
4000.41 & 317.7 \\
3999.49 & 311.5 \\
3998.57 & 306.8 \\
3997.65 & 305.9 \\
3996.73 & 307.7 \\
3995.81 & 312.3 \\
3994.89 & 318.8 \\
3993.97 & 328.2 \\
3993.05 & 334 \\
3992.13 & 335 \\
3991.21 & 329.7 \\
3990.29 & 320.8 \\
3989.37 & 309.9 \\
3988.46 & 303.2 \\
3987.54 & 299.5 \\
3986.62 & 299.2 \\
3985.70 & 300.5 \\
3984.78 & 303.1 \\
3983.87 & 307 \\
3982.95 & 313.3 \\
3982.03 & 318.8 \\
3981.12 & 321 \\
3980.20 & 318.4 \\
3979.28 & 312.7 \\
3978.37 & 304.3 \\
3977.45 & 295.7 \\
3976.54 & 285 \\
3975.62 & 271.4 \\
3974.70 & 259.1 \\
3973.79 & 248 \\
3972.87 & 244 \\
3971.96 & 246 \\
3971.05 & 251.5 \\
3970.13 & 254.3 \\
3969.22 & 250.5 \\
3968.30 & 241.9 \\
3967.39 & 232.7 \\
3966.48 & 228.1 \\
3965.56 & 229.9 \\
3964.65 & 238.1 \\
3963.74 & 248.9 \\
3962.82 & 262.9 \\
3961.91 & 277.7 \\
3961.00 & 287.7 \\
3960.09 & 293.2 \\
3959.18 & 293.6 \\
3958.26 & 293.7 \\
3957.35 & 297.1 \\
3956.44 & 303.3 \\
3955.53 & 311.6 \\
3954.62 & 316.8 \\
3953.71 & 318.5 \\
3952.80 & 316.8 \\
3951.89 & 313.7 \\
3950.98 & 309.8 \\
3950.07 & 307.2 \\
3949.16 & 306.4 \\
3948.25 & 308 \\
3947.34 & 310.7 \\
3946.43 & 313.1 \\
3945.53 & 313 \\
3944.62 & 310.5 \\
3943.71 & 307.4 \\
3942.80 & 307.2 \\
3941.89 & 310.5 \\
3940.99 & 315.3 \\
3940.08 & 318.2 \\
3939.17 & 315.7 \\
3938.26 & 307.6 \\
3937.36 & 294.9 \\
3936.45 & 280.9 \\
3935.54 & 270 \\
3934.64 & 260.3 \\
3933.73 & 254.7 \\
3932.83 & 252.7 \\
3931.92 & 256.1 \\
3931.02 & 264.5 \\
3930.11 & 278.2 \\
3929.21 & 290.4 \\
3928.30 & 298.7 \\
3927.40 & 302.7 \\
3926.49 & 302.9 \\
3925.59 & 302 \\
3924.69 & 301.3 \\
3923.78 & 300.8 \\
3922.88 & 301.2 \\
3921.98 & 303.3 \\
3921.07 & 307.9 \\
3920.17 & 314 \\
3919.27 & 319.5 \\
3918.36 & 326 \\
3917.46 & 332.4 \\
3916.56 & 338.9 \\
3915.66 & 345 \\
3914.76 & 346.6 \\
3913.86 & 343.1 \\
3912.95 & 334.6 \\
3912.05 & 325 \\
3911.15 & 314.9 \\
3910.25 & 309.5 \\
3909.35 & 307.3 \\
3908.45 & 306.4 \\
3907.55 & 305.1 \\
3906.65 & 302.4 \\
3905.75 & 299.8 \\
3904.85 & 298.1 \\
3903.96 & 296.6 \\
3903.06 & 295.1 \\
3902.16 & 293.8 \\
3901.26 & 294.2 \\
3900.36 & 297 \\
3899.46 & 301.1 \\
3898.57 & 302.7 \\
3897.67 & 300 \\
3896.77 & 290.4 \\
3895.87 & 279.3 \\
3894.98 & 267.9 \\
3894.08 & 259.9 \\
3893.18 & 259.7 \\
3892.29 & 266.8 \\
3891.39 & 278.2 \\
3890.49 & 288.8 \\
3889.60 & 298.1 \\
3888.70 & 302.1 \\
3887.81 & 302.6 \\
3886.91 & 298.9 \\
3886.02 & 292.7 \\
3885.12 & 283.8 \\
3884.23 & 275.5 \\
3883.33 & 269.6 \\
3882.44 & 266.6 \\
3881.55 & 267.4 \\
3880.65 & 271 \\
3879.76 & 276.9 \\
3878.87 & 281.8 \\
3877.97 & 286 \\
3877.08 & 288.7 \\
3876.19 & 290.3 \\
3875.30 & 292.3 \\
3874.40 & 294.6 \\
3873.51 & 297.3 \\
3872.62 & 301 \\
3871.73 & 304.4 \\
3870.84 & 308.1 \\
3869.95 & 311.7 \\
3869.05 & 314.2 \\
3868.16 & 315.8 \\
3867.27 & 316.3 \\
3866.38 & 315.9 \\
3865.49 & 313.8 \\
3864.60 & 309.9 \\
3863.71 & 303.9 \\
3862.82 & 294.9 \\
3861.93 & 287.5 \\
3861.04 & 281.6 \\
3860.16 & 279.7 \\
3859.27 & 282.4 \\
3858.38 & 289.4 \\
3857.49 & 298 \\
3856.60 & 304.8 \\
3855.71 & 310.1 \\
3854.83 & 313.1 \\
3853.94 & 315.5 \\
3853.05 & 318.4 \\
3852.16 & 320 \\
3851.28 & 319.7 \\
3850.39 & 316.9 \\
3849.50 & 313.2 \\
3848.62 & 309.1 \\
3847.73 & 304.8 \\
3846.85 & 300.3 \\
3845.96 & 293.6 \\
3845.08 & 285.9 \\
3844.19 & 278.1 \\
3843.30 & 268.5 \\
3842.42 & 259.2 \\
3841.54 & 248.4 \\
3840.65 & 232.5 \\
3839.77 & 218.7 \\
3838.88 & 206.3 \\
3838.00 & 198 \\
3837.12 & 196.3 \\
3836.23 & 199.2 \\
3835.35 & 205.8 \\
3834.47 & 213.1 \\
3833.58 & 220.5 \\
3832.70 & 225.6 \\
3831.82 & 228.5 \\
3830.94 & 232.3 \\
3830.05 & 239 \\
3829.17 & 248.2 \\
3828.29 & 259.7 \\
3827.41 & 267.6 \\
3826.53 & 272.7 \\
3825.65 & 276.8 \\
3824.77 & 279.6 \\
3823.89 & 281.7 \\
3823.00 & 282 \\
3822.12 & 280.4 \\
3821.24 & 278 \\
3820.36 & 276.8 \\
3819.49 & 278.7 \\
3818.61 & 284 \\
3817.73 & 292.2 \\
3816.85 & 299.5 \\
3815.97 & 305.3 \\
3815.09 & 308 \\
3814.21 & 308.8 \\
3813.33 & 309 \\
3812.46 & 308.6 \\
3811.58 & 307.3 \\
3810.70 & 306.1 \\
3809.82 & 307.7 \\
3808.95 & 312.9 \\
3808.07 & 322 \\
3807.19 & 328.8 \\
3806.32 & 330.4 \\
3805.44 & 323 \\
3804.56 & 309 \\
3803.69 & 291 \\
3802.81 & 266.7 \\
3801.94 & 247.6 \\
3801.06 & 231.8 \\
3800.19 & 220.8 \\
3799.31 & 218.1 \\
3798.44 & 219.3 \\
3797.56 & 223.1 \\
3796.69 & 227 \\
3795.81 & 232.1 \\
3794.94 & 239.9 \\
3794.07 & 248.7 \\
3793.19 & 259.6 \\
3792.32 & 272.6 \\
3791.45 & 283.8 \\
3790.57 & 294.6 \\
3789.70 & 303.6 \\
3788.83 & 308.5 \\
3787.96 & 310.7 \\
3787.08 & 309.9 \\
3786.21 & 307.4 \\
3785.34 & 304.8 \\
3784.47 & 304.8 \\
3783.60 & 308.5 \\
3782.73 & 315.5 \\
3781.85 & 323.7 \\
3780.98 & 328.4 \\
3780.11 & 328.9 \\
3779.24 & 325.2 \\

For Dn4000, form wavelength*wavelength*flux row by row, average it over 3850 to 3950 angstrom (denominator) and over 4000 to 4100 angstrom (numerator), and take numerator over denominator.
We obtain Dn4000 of 1.17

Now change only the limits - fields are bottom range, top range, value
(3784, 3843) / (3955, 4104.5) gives 1.31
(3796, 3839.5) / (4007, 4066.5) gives 1.41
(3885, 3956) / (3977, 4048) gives 1.14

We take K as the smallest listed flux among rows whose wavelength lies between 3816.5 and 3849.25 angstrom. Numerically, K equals 196.3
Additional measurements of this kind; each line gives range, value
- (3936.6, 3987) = 228.1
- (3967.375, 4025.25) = 232.7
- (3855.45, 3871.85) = 279.7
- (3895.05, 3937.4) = 252.7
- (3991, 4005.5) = 305.9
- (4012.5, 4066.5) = 301.7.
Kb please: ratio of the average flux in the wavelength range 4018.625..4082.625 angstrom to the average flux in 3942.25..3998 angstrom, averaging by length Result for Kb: 1.1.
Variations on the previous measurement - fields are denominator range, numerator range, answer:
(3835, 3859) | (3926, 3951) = 1.07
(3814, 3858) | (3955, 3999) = 1.06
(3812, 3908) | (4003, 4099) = 1.15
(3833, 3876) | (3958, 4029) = 1.09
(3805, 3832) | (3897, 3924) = 1.08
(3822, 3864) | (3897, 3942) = 1.12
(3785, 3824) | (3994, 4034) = 1.18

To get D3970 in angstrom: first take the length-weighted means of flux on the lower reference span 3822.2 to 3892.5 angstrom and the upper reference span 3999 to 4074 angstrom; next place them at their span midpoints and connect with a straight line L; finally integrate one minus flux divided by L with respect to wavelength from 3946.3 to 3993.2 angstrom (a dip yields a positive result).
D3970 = 3.53 angstrom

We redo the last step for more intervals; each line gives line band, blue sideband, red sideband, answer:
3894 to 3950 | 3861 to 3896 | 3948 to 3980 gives -3.4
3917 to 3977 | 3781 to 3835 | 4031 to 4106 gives 2.5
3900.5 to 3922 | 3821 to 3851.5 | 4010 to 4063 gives -2.1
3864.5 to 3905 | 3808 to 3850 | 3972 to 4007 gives -1.2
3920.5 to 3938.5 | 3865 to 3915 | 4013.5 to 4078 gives 1.1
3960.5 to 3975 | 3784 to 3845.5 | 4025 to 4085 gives 2.7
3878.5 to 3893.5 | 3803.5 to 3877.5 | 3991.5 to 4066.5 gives 0.8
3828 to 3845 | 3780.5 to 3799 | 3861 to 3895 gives 3.3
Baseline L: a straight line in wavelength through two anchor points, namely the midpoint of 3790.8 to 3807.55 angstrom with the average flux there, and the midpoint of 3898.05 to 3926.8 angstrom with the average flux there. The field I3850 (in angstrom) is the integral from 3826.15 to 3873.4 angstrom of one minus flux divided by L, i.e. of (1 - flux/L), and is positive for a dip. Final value 1.2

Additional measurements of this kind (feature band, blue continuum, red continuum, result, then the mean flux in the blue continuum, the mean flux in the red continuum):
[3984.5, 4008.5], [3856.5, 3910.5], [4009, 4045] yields 0.6 angstrom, 293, 339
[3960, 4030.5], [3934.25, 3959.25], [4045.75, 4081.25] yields 0.8 angstrom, 305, 325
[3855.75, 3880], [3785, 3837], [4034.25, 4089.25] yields -1.2 angstrom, 273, 324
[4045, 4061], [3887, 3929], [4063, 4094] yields -0.6 angstrom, 303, 312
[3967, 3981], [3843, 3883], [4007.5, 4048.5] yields 2.4 angstrom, 298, 337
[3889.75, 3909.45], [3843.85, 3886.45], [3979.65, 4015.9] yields 0.9 angstrom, 297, 324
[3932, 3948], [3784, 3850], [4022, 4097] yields 0.1 angstrom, 271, 322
